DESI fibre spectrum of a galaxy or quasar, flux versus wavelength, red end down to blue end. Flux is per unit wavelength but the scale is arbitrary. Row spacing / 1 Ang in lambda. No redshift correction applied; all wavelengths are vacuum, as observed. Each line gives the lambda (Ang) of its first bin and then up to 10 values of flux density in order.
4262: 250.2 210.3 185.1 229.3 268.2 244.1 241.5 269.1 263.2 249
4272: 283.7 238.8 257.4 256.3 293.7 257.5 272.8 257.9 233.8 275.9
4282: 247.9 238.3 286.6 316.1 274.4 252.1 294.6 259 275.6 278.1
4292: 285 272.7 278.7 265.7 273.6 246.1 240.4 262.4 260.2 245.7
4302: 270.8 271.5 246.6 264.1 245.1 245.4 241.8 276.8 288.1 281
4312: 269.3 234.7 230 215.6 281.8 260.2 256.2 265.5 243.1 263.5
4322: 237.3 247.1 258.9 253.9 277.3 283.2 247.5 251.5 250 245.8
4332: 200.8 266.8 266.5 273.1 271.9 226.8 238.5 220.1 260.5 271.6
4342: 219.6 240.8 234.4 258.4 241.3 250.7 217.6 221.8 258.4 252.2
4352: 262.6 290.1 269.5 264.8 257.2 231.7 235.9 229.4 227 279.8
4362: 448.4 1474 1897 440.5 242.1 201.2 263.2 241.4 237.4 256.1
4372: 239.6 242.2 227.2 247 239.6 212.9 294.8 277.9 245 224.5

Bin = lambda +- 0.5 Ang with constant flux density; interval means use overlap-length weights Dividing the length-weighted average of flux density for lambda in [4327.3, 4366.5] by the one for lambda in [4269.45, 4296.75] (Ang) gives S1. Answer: 1.24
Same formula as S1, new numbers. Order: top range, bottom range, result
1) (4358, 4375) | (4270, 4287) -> 1.64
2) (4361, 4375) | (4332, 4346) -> 1.92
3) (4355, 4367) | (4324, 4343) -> 2.05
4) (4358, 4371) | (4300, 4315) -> 1.93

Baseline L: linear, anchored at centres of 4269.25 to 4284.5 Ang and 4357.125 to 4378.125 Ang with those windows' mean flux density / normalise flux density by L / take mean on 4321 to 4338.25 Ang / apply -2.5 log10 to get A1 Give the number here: 0.32 mag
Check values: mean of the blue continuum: 261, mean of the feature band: 253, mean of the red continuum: 398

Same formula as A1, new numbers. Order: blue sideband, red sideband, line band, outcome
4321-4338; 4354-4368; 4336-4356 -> 0.43 mag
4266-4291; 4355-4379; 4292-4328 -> 0.18 mag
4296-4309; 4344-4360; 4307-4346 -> 0.00 mag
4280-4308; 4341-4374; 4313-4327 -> 0.17 mag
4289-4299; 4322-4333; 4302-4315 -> 0.02 mag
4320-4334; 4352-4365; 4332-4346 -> 0.35 mag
